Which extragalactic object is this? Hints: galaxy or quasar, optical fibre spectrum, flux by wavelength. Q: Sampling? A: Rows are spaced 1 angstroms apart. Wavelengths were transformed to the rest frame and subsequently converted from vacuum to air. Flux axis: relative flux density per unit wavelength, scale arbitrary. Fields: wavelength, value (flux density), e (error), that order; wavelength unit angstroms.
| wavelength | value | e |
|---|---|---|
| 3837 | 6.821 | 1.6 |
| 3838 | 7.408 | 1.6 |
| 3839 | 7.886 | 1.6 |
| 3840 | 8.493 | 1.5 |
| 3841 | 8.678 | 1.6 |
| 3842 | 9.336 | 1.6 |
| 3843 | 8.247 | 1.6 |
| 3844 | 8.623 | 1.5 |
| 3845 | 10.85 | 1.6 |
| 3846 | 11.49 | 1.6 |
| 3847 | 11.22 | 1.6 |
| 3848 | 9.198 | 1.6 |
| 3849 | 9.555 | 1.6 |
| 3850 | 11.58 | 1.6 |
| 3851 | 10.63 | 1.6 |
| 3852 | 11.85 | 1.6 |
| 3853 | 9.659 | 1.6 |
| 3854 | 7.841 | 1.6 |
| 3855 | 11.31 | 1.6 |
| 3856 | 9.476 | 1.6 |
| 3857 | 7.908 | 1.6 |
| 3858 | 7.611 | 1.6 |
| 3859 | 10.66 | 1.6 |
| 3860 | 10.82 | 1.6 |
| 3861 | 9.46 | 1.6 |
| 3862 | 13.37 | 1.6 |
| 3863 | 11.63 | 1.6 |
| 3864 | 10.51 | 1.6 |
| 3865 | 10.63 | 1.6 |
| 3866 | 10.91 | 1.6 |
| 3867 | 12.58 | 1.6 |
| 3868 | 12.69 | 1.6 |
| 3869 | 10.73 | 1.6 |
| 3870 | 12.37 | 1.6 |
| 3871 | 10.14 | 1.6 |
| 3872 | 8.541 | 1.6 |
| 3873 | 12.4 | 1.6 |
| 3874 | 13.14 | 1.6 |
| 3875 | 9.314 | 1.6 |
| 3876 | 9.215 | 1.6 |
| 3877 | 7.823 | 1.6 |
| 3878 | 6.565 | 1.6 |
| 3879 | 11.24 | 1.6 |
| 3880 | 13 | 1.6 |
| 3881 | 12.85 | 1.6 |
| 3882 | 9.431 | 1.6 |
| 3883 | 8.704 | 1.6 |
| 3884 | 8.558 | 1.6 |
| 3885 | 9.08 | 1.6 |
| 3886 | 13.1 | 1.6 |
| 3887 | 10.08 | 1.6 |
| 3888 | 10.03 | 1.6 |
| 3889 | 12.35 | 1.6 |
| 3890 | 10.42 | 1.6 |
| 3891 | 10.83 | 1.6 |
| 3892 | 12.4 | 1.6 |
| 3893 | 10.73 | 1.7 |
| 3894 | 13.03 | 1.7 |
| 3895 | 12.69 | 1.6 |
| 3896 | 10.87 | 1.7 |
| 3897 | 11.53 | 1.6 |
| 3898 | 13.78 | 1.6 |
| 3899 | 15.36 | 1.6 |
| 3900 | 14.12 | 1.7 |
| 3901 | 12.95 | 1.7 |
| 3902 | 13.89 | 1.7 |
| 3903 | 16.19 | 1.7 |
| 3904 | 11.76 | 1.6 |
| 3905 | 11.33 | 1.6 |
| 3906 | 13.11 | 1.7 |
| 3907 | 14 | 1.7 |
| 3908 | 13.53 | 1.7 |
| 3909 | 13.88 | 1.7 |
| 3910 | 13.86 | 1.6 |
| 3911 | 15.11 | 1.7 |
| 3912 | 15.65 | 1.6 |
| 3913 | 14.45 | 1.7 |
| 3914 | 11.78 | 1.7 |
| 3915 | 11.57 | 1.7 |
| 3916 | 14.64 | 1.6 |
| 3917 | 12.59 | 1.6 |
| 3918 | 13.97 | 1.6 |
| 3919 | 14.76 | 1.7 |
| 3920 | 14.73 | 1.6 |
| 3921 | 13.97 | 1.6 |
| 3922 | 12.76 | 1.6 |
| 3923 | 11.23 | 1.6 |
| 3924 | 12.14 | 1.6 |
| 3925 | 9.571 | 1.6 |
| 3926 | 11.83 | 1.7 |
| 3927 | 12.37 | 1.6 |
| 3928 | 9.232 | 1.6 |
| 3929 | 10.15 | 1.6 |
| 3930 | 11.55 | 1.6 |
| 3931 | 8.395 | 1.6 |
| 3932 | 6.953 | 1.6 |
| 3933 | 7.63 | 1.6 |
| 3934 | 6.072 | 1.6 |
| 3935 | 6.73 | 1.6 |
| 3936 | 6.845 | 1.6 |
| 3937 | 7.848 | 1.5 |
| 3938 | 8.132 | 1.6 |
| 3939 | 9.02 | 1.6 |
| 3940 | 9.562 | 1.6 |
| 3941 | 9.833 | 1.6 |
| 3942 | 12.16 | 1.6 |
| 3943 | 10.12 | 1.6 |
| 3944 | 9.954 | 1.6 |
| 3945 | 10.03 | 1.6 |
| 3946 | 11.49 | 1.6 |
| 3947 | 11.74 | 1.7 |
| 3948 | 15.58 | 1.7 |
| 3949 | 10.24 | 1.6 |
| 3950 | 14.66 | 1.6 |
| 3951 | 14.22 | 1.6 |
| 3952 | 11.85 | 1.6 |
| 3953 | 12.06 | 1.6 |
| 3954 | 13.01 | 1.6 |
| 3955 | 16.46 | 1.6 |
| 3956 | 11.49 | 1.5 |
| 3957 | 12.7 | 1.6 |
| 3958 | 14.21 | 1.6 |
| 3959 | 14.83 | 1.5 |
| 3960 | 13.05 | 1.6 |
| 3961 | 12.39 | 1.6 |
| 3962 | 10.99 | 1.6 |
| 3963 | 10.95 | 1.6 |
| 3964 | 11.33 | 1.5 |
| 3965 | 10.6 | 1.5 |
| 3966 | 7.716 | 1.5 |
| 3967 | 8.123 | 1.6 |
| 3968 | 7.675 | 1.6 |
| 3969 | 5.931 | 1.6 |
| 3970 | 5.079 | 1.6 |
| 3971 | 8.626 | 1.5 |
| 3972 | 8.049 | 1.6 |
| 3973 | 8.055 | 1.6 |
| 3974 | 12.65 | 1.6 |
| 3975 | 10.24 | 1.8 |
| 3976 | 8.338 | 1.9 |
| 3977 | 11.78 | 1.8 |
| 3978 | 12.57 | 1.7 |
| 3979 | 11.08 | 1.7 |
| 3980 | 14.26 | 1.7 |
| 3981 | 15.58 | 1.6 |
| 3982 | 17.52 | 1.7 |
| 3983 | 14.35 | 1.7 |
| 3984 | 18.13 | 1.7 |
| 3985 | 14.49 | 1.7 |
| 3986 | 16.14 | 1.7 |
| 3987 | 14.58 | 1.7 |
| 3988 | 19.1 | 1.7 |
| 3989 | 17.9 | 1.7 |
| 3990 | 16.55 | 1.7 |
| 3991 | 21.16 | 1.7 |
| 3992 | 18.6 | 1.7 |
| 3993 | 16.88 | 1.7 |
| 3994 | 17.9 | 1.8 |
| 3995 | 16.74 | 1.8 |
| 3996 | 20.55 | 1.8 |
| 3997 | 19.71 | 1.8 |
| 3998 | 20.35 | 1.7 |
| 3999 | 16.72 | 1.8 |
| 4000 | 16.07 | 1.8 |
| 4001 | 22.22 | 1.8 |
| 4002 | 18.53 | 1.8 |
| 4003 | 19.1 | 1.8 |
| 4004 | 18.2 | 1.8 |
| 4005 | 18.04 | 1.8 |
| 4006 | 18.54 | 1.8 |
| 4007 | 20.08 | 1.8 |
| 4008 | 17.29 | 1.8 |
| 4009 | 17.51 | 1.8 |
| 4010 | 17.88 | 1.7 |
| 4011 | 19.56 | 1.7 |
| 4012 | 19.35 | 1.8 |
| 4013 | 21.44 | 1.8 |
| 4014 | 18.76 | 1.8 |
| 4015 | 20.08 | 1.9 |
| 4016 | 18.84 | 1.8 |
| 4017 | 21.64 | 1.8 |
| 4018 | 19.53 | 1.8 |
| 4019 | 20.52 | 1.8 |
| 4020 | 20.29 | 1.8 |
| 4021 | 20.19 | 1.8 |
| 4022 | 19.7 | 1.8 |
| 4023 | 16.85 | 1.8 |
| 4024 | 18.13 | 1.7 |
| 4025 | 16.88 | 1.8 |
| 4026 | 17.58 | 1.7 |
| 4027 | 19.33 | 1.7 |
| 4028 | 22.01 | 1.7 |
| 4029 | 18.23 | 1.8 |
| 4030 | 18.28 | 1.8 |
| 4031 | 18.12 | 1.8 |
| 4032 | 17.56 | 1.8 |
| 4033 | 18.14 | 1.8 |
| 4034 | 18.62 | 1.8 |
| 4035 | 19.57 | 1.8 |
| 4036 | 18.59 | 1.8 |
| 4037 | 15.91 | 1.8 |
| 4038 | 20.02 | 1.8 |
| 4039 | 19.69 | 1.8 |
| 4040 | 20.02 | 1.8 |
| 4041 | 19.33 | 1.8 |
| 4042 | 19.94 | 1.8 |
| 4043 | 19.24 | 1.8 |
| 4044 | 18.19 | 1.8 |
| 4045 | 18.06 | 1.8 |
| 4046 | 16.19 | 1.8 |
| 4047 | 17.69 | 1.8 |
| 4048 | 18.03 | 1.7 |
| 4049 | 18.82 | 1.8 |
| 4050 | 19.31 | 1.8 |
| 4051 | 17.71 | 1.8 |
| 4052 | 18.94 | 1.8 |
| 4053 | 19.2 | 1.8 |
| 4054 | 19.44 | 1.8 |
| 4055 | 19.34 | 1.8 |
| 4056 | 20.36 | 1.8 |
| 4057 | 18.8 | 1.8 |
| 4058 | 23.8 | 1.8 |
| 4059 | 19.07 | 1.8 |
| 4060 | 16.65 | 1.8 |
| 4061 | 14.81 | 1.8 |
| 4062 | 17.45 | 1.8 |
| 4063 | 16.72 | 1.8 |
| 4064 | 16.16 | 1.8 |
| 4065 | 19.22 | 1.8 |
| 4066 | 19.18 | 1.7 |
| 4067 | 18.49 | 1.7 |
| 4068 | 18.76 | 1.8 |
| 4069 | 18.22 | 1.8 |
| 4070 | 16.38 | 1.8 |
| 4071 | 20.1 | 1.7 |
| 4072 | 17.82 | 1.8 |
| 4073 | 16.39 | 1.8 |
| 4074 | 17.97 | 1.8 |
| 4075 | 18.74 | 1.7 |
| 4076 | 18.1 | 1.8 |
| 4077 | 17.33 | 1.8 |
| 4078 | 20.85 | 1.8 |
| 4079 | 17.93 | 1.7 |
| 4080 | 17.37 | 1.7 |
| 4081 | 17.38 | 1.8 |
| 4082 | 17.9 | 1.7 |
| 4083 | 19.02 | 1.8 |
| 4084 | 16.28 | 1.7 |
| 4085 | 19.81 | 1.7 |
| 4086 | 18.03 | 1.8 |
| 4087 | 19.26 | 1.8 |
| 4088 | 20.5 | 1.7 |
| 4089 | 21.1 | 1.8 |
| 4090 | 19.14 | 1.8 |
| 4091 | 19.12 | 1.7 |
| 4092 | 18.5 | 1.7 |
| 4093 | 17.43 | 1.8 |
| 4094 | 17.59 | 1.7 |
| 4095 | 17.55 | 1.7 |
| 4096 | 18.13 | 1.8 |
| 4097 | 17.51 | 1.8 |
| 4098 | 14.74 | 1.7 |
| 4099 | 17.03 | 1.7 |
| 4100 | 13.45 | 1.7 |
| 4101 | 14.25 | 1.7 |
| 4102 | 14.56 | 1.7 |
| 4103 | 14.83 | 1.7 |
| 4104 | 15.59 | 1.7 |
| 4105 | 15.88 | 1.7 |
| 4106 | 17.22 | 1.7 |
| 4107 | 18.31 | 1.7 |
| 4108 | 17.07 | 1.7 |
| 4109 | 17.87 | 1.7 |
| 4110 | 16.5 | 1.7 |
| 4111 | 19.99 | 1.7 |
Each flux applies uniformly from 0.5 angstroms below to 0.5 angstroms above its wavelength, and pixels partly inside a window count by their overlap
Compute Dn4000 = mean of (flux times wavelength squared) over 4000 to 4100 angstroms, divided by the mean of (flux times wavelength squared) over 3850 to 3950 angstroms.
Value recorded 1.8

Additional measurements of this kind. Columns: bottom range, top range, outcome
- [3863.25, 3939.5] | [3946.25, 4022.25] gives 1.39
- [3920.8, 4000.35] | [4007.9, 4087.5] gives 1.57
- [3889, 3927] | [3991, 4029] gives 1.54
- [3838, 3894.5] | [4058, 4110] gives 1.90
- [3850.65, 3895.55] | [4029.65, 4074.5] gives 1.90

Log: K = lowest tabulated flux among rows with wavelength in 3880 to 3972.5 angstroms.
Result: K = 5.079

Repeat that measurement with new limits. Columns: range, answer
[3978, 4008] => 11.08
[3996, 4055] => 15.91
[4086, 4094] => 17.43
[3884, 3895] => 8.558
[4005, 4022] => 17.29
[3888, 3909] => 10.03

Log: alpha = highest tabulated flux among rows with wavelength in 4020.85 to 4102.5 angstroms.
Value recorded 23.8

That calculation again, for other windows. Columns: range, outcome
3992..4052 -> 22.22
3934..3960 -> 16.46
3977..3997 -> 21.16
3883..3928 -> 16.19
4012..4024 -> 21.64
